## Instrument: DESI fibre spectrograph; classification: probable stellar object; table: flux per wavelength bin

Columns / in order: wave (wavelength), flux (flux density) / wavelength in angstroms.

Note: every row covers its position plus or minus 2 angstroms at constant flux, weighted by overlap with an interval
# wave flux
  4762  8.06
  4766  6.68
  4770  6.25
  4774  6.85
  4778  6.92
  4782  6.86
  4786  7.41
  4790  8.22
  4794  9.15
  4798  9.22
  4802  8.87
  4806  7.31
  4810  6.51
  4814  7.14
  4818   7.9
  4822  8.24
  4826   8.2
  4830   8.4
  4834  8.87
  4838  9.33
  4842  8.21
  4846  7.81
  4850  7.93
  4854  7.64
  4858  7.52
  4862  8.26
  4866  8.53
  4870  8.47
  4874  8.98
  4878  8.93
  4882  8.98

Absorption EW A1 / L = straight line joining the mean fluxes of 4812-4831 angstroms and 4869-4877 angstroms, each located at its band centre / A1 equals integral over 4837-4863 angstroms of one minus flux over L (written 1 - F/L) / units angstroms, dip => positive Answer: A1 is 1.1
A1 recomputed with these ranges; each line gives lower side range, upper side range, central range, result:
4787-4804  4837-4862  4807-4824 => 2.1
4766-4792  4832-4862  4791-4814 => -2.1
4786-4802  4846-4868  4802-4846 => 1.5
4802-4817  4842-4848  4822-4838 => -1.9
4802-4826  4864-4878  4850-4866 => 1.0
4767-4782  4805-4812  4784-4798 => -3.4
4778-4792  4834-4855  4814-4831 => -0.2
